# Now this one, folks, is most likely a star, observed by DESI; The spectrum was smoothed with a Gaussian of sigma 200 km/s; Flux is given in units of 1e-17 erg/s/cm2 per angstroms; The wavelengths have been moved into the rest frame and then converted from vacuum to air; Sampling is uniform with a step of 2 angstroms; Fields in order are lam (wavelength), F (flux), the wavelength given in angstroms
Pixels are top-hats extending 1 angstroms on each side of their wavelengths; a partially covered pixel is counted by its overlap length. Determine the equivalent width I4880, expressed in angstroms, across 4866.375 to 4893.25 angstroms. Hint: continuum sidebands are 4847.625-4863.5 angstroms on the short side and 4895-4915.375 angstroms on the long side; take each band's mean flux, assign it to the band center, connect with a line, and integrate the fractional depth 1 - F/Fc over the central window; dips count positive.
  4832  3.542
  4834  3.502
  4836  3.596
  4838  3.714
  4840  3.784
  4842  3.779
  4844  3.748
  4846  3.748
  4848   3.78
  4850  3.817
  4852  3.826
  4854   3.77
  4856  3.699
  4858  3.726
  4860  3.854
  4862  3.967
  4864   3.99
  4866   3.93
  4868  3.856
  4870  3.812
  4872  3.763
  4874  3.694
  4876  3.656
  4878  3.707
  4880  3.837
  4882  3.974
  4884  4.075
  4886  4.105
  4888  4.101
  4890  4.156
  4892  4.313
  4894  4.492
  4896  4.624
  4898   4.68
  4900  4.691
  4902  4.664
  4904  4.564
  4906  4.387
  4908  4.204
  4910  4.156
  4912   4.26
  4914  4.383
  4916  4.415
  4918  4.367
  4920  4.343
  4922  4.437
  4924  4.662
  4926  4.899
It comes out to 1.3 angstroms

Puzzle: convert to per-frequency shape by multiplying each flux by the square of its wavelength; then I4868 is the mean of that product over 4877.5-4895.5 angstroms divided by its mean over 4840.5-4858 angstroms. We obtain 1.11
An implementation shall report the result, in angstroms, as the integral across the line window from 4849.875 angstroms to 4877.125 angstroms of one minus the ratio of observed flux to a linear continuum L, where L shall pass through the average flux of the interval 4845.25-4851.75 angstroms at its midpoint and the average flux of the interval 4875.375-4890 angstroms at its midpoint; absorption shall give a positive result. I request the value 0.32 angstroms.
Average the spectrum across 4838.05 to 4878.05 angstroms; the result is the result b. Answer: 3.8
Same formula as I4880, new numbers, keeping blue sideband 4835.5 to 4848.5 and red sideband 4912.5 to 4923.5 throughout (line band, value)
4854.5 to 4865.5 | 0.1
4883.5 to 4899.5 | -0.6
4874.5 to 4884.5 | 0.6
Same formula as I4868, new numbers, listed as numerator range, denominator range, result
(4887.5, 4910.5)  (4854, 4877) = 1.18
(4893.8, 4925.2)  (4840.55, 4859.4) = 1.21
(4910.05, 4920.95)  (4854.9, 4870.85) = 1.15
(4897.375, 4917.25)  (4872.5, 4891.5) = 1.14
